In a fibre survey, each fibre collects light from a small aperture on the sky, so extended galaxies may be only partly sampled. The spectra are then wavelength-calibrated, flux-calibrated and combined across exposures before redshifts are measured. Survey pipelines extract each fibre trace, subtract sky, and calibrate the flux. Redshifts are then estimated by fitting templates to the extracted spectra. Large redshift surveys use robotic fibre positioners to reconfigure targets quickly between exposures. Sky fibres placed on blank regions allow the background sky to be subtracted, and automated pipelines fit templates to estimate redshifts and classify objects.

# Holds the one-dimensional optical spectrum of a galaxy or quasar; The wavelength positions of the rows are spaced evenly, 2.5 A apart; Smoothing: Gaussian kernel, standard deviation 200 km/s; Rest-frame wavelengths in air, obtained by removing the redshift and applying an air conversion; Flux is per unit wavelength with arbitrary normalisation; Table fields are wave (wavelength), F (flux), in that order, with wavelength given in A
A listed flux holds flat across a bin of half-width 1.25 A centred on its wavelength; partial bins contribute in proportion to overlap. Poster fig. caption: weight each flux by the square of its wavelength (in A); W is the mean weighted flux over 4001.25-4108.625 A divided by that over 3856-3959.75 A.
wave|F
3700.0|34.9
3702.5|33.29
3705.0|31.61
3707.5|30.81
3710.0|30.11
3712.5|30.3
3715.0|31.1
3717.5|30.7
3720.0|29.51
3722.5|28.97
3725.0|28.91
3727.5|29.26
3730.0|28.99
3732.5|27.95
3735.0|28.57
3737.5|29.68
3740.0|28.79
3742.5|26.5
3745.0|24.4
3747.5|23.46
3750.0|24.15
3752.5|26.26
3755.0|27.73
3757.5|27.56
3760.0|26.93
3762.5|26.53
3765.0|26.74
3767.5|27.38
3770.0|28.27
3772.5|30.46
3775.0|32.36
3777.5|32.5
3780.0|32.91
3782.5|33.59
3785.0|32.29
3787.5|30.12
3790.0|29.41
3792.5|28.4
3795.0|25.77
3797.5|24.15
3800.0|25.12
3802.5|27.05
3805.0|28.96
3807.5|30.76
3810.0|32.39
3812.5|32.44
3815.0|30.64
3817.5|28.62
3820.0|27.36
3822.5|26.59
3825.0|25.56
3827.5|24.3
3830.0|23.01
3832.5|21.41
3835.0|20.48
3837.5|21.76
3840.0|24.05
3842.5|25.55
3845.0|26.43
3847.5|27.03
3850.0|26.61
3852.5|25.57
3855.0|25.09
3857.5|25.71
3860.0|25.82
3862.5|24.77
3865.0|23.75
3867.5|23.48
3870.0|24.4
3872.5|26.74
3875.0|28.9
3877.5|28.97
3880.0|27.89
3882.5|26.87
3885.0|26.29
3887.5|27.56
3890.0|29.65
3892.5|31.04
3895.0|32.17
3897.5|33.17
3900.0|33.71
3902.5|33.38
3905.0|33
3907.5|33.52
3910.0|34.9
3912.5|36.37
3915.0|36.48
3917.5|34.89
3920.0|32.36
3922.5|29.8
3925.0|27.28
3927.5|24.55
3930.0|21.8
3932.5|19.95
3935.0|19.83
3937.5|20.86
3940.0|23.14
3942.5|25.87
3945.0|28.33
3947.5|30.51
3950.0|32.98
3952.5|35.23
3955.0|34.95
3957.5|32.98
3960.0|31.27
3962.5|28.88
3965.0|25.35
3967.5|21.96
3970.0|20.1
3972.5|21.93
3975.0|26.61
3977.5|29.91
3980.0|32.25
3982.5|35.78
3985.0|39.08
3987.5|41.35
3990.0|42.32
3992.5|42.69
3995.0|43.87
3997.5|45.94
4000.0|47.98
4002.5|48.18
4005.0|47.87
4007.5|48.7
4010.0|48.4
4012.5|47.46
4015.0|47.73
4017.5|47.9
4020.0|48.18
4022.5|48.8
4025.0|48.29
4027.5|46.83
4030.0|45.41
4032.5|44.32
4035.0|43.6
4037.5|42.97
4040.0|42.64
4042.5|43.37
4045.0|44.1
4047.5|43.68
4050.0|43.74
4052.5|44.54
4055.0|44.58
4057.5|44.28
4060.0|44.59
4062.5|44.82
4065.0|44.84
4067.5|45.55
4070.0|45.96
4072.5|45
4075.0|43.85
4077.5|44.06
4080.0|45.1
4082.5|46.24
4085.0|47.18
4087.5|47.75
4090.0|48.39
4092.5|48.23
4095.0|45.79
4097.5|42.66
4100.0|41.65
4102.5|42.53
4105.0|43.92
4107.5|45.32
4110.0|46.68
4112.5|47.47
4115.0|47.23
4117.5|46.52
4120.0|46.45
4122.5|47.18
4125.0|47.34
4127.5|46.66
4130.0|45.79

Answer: 1.70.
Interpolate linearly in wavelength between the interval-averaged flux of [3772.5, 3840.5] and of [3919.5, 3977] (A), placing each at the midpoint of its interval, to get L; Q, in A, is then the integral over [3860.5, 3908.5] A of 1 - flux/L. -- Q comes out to -2.7 A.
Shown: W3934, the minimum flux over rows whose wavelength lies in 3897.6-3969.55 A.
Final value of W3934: 19.83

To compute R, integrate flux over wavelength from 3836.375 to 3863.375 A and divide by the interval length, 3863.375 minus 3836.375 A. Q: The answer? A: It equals 25.3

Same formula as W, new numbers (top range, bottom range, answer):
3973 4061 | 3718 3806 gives 1.75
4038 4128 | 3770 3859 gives 1.88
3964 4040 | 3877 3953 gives 1.45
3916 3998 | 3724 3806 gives 1.19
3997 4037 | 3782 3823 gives 1.82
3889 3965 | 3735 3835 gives 1.16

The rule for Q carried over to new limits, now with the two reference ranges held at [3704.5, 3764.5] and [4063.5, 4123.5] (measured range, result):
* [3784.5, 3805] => 2.3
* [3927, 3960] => 9.6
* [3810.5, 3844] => 7.2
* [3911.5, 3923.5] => 1.0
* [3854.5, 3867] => 3.4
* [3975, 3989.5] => 1.8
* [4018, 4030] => -1.6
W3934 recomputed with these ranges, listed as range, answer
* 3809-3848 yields 20.48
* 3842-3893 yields 23.48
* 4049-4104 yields 41.65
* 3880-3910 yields 26.29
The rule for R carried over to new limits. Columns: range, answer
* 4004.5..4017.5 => 48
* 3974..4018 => 42.4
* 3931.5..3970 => 27.3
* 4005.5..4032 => 47.7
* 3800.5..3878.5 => 26.2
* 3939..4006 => 34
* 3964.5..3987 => 28.6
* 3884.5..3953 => 29.6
